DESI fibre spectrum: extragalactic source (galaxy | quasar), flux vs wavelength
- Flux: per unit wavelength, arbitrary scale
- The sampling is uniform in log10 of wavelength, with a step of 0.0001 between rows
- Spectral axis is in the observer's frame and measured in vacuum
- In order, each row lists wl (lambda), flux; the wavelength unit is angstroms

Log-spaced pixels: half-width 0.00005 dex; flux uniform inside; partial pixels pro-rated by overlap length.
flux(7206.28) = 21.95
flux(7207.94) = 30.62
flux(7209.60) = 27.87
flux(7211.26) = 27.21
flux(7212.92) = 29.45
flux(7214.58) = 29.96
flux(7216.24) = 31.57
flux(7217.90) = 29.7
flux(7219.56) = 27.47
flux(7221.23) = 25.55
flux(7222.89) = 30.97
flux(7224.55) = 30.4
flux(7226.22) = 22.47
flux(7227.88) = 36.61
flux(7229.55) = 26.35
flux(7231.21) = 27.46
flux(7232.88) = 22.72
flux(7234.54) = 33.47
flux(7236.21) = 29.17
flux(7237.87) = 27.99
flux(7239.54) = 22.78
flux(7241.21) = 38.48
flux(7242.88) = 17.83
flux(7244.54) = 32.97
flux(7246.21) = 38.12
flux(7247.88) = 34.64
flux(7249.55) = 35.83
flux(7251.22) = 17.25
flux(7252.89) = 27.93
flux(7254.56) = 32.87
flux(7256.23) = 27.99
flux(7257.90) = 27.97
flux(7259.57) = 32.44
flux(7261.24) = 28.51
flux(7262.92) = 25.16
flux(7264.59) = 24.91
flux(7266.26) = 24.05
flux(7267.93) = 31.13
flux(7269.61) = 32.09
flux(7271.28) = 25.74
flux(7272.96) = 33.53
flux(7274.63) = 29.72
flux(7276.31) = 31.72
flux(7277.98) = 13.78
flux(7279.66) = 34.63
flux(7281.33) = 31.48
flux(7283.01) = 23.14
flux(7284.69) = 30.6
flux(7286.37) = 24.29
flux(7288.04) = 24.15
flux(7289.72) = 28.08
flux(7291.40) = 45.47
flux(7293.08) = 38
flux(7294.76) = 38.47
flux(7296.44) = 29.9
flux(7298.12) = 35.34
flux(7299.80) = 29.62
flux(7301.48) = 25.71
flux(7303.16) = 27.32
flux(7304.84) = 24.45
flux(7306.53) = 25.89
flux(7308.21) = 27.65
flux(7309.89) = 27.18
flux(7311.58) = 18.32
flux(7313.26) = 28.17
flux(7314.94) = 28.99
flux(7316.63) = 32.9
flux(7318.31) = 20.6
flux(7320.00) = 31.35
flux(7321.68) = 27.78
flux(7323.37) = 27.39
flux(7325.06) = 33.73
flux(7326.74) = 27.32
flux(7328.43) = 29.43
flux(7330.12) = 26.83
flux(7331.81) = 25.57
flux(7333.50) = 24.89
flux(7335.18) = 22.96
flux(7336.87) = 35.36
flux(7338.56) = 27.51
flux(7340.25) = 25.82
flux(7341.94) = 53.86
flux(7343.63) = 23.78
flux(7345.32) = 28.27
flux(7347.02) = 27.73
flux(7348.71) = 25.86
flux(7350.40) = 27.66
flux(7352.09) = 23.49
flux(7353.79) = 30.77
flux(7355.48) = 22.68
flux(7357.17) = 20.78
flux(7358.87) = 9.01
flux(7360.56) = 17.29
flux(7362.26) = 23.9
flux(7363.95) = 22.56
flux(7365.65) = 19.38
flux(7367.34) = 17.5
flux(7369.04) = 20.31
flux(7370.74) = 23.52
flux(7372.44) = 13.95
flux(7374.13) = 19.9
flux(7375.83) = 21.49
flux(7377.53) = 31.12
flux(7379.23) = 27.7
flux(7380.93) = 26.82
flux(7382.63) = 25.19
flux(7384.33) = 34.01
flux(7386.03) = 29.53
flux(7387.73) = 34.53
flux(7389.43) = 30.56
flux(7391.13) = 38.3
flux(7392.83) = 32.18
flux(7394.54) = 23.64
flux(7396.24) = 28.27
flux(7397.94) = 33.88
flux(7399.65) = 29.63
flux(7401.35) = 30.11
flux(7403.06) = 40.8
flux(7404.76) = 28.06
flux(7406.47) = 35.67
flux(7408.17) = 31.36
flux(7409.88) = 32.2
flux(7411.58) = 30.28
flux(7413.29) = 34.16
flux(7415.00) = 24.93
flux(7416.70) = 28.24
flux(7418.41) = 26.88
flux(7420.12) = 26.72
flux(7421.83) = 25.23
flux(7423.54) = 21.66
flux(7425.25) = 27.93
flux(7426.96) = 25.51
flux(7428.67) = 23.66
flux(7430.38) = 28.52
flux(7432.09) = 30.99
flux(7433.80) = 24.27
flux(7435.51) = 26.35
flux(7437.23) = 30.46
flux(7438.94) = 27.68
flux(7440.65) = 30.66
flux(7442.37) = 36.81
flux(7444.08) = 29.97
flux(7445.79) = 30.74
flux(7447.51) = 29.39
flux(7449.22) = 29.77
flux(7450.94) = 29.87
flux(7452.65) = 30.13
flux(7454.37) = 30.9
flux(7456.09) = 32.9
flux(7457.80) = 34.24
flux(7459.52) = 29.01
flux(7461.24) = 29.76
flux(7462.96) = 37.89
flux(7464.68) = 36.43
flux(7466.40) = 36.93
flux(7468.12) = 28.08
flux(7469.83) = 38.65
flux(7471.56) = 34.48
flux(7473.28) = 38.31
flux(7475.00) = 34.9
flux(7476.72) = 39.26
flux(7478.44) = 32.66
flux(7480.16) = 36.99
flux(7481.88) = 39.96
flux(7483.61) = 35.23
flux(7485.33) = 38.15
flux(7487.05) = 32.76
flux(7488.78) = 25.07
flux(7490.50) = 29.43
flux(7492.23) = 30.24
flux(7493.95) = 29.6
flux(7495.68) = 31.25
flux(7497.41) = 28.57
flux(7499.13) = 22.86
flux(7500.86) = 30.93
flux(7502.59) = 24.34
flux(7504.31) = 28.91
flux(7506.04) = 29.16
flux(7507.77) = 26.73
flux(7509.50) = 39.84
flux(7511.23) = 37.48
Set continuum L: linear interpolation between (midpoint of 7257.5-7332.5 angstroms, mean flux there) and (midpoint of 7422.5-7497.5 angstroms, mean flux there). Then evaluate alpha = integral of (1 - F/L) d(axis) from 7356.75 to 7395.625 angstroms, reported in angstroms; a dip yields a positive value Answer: 7.2 angstroms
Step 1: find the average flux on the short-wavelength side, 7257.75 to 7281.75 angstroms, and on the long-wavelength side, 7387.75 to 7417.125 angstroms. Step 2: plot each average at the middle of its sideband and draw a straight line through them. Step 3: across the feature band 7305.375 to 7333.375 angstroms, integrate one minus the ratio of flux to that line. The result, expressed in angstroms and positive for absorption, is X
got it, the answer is 2.1 angstroms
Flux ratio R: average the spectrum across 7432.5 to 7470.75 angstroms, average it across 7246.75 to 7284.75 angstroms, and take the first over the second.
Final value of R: 1.10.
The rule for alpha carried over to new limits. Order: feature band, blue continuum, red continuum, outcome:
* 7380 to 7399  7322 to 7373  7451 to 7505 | -2.01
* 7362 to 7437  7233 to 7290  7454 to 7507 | 8.42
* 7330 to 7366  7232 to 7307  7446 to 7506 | 5.45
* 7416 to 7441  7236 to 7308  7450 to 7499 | 4.15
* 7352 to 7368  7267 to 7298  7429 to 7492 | 5.43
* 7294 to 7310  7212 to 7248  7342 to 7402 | -0.93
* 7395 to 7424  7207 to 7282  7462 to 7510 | 1.45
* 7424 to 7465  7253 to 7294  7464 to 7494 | 4.35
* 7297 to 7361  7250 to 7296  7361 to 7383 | -4.60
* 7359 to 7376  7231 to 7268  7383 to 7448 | 5.79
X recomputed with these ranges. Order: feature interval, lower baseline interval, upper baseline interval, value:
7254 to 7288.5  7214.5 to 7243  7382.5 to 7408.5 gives 1.5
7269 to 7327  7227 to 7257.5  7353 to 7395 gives -3.3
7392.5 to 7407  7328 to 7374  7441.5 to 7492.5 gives -1.5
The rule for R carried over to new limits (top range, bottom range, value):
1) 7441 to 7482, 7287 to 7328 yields 1.14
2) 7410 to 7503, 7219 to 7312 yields 1.06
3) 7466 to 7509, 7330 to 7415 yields 1.17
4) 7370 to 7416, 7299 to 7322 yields 1.09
